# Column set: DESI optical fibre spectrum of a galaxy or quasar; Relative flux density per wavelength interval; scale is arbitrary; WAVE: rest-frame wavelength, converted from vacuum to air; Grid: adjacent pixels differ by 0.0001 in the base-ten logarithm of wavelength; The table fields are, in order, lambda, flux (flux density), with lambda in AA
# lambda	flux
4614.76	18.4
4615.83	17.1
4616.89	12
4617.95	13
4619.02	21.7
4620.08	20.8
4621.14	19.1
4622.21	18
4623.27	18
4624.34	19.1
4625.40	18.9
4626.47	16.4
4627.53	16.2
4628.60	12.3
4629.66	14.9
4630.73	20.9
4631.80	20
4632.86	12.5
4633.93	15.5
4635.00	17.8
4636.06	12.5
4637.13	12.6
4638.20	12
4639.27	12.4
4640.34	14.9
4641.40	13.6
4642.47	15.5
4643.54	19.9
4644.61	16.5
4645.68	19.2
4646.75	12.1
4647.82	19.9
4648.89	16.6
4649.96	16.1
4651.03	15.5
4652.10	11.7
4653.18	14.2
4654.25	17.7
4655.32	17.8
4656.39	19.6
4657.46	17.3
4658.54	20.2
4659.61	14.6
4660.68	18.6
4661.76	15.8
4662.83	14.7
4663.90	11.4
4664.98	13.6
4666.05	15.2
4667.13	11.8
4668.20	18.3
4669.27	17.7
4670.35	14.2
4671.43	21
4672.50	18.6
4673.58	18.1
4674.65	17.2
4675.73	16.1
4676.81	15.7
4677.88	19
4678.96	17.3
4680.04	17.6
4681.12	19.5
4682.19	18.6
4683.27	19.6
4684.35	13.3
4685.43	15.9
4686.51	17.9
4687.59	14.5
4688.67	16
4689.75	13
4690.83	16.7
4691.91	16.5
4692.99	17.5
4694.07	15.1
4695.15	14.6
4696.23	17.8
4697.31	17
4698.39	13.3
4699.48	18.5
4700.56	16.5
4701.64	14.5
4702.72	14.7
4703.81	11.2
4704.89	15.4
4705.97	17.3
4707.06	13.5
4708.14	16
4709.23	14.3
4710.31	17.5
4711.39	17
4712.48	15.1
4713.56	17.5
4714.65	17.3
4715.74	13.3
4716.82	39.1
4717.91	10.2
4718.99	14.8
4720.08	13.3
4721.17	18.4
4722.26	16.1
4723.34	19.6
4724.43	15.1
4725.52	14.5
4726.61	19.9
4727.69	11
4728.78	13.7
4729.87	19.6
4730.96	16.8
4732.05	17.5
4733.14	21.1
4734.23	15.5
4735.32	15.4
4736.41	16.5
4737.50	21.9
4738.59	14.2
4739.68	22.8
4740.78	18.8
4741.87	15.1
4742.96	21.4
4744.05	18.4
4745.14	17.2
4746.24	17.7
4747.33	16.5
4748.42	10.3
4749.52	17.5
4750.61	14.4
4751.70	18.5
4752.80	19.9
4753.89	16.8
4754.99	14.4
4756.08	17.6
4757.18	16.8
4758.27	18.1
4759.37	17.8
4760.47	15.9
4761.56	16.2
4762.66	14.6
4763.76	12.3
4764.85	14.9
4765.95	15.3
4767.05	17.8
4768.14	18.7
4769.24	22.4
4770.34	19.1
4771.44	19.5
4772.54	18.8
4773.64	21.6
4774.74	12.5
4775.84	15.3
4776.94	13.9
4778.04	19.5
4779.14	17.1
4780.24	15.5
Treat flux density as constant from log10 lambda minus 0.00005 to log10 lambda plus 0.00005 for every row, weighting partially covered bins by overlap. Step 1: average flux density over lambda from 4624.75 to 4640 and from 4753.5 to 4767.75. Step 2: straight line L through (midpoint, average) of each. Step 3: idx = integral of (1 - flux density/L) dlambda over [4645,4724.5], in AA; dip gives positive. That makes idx -4.1 AA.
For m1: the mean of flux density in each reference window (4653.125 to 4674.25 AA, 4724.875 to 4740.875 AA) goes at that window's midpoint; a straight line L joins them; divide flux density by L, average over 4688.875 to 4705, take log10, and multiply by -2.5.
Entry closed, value 0.09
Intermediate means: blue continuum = 16.6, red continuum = 17.2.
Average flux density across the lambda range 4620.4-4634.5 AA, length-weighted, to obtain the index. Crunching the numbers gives 17.1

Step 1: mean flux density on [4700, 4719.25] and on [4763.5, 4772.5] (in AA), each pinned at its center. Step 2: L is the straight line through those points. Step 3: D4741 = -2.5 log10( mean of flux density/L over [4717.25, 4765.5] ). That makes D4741 0.03 mag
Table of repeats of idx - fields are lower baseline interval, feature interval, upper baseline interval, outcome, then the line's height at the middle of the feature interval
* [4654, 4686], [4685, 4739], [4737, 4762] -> 2.21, 17.1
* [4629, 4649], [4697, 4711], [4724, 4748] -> 1.18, 16.8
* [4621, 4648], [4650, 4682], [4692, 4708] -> -1.52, 15.8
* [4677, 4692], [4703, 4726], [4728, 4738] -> 0.90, 17.2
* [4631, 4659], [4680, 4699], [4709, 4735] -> 0.27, 16.6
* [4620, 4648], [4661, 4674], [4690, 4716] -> 0.08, 16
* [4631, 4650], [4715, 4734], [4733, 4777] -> -0.60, 16.7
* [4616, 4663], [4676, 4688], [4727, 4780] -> -0.41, 16.6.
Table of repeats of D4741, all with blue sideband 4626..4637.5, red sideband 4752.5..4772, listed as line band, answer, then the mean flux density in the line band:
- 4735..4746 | -0.085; 18.2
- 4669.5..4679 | -0.088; 17.5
